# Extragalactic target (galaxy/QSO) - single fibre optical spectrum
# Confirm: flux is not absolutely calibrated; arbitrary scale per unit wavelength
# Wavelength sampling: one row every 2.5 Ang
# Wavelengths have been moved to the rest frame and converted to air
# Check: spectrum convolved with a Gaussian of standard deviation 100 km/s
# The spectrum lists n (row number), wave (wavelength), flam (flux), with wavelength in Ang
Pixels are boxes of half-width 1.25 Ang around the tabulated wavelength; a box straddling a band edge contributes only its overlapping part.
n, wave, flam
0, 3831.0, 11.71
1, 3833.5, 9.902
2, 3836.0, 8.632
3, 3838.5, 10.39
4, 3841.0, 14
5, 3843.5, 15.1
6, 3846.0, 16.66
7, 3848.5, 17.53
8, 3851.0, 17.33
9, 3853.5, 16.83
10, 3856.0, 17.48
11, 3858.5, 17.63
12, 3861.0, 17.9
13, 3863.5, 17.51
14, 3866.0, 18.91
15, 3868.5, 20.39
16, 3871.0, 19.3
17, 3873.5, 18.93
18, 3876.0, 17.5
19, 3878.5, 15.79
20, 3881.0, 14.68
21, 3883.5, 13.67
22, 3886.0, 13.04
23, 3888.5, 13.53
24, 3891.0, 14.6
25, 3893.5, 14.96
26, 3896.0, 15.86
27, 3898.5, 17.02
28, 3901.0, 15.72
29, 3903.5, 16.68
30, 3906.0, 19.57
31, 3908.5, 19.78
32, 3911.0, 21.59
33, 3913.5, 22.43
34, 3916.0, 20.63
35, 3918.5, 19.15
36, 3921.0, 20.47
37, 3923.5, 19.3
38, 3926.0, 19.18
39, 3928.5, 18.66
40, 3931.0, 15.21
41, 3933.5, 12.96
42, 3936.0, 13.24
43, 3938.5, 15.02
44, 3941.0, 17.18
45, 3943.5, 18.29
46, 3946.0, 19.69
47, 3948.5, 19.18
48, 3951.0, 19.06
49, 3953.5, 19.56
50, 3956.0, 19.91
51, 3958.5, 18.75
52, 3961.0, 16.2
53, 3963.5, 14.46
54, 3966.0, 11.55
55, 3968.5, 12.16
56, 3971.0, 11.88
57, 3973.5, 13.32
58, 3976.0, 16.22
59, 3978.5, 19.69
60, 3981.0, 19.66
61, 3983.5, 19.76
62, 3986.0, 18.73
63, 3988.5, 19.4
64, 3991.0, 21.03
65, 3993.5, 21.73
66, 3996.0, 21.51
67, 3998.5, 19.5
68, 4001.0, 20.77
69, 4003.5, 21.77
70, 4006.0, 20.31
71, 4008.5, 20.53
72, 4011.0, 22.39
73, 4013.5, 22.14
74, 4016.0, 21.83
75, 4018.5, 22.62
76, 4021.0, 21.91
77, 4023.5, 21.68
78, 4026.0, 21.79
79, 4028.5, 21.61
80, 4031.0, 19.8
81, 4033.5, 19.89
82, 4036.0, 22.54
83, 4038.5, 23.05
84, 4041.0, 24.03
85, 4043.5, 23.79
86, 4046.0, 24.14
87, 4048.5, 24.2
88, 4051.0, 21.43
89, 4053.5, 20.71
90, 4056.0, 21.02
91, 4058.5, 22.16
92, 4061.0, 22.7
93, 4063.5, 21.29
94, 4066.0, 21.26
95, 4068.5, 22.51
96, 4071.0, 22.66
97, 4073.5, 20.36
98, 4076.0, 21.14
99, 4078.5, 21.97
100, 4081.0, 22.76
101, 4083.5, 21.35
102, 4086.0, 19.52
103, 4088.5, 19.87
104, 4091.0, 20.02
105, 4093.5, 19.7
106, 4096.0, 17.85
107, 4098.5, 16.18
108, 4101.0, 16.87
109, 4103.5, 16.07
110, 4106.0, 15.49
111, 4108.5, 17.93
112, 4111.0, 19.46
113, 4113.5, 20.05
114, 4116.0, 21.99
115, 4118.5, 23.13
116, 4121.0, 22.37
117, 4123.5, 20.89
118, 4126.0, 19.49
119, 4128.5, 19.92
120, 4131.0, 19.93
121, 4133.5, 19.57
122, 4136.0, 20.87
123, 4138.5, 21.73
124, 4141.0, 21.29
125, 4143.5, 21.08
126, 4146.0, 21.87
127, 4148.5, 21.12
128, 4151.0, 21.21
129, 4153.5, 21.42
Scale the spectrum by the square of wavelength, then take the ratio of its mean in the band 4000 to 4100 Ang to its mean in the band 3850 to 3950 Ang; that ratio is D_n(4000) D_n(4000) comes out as 1.3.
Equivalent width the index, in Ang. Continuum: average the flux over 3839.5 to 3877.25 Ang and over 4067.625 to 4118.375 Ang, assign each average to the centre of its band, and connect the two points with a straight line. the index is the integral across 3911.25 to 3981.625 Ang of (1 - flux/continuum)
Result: 3.9 Ang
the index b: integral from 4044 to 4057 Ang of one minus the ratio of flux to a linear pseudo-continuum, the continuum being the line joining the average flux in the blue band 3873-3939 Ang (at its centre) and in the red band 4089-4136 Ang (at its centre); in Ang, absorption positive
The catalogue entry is -2.64 Ang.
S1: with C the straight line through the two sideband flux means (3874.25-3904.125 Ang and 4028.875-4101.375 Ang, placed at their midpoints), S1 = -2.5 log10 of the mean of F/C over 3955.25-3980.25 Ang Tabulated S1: 0.17 mag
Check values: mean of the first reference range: 15.3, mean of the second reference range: 21.3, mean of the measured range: 15.4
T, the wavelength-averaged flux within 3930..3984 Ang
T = 16.5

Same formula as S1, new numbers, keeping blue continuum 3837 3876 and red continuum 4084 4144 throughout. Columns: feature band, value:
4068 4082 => -0.138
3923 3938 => 0.099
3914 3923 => -0.147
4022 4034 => -0.124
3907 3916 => -0.200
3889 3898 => 0.149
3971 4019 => -0.083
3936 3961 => -0.011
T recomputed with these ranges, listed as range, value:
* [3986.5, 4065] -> 21.7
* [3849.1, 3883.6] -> 17.5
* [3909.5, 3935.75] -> 18.7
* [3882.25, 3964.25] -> 17.4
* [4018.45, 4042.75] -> 21.9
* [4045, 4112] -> 20.4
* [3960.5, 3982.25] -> 15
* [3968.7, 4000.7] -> 18.4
